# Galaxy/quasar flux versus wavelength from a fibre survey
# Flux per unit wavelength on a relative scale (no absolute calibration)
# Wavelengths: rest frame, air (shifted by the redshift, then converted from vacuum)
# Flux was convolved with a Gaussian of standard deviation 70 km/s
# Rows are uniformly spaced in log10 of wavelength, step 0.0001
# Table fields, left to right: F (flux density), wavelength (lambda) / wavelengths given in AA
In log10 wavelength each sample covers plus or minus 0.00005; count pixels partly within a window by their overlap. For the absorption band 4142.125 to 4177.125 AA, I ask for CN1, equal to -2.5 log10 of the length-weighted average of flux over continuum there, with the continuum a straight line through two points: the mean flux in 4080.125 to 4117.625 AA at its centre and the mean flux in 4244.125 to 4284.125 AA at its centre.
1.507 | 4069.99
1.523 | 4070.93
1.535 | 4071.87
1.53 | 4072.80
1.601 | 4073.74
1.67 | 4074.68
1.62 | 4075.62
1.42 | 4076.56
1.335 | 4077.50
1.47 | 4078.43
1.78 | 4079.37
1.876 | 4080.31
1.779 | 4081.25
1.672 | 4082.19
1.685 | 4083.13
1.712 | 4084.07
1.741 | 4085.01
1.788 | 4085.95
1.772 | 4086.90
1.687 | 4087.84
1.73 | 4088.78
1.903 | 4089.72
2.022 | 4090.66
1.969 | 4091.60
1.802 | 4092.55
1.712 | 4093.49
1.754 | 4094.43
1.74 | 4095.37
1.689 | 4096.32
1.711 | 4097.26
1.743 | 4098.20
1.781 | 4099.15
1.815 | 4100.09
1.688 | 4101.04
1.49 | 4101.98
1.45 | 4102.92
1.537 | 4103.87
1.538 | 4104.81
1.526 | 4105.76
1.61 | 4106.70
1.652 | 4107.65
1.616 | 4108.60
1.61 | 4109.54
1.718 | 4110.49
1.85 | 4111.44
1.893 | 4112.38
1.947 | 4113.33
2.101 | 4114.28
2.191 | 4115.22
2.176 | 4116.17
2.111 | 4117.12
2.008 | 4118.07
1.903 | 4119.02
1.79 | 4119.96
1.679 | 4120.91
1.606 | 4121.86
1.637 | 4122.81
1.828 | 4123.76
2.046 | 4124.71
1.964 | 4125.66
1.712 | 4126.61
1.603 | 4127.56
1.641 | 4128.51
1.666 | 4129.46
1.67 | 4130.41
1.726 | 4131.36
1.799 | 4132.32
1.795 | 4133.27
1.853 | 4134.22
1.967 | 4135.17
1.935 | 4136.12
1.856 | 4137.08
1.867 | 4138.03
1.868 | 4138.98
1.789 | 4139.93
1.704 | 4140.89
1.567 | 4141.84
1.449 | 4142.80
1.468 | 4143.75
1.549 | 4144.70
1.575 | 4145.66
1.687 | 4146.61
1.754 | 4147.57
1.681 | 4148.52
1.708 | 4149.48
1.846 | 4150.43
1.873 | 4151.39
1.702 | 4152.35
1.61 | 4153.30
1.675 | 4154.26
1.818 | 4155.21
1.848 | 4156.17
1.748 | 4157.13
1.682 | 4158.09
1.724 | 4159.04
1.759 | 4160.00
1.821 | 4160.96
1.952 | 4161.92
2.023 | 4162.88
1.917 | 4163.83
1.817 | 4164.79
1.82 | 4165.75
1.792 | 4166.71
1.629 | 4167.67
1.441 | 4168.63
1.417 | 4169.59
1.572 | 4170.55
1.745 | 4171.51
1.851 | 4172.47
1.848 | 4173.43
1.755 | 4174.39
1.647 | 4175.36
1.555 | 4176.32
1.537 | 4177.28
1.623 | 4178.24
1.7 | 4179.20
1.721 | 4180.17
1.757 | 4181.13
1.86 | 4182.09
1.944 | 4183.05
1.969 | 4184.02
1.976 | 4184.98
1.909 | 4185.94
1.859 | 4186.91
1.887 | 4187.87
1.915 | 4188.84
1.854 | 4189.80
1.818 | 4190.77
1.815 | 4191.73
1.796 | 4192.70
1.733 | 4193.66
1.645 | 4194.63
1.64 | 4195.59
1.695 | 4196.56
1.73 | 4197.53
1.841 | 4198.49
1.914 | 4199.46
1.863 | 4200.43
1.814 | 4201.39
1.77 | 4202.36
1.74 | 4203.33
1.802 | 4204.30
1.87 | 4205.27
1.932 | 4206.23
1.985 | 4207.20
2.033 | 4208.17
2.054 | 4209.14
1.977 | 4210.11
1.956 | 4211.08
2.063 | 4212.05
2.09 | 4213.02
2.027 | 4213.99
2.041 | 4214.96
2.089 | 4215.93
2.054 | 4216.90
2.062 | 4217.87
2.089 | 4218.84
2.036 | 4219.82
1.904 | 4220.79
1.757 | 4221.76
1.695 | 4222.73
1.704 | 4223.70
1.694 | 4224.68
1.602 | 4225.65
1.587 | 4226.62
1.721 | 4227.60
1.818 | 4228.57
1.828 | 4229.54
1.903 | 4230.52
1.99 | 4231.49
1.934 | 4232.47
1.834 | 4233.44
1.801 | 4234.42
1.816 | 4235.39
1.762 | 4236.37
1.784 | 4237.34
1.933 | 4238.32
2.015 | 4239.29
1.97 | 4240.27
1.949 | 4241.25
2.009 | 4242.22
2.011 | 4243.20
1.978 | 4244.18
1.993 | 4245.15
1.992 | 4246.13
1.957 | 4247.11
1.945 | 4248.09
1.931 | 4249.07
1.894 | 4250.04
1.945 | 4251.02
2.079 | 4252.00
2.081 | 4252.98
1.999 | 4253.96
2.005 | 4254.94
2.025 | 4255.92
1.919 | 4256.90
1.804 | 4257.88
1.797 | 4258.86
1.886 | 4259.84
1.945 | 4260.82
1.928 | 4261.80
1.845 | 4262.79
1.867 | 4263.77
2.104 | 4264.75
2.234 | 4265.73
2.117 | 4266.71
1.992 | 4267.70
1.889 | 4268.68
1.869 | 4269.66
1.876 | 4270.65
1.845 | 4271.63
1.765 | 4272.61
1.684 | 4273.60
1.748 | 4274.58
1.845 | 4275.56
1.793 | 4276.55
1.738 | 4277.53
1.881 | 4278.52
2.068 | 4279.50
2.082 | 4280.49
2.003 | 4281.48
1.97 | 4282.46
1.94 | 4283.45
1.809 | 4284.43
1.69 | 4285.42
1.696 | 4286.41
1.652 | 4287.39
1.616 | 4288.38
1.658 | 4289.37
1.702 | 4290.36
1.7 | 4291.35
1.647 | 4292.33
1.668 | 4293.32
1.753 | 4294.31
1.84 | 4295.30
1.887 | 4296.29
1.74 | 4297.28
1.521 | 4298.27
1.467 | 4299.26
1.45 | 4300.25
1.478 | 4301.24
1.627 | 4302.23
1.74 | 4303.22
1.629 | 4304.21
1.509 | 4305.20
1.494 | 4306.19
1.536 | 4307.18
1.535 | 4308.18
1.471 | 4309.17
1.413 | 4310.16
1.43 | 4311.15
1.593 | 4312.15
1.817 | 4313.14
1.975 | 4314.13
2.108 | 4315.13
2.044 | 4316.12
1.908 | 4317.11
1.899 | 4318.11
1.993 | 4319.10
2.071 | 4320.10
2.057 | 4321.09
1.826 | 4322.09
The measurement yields 0.07 mag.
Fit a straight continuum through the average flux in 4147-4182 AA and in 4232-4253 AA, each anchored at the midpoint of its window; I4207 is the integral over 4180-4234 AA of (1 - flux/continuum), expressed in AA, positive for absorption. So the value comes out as -0.8 AA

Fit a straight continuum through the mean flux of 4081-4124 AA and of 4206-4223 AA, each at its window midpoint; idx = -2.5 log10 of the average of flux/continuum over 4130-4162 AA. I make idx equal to 0.07 mag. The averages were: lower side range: 1.77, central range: 1.74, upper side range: 2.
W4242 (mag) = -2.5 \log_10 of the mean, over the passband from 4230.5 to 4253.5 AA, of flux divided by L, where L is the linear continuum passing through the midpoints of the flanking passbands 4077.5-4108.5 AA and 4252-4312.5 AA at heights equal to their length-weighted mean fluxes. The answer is -0.10 mag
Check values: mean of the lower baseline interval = 1.71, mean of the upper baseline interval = 1.78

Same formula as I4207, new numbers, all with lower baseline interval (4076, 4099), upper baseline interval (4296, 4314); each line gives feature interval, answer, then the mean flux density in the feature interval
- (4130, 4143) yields -0.7 AA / 1.78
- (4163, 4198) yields -2.0 AA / 1.76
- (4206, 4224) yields -3.7 AA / 1.98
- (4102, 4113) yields 0.5 AA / 1.63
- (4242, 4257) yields -3.4 AA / 1.99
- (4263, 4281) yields -3.5 AA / 1.91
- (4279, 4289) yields -1.6 AA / 1.85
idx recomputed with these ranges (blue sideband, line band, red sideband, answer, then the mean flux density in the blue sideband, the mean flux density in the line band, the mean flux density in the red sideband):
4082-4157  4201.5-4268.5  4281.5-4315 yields -0.14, 1.76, 1.92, 1.67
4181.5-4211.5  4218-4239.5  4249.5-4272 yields 0.04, 1.86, 1.83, 1.95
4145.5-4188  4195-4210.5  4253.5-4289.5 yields -0.03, 1.76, 1.85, 1.88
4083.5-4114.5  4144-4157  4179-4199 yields 0.04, 1.73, 1.71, 1.81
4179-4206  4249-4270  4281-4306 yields -0.13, 1.82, 1.96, 1.69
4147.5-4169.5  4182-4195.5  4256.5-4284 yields -0.03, 1.76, 1.85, 1.91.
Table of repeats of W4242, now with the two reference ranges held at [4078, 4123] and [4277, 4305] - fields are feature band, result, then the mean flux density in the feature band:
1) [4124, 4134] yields -0.003 mag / 1.77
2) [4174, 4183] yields 0.036 mag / 1.7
